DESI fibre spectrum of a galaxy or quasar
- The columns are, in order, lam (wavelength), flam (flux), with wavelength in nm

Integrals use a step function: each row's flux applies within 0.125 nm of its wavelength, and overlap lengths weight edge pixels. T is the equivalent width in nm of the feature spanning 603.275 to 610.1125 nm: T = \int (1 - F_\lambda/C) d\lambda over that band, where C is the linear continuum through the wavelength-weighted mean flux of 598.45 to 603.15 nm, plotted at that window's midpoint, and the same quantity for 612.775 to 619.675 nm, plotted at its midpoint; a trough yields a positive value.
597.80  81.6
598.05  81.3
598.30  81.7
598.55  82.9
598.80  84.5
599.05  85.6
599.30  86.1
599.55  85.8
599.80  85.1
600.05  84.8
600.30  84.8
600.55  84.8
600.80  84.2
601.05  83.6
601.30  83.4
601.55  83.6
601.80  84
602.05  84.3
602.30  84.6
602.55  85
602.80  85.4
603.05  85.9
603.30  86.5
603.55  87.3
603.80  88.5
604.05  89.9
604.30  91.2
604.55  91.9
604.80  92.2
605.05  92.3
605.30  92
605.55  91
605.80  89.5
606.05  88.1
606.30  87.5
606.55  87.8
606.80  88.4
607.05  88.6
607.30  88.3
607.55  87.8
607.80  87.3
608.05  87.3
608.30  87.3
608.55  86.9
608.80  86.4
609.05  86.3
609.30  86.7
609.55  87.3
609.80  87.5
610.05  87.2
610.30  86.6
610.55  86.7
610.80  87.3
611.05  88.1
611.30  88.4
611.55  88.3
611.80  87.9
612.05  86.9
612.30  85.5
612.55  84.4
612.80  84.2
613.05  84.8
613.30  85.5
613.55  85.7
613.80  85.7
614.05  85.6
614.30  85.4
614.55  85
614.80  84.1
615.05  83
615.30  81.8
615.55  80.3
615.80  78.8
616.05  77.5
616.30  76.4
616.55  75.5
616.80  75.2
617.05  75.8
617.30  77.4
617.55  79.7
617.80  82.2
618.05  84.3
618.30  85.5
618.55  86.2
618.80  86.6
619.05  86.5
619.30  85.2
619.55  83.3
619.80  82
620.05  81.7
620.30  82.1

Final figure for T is -0.39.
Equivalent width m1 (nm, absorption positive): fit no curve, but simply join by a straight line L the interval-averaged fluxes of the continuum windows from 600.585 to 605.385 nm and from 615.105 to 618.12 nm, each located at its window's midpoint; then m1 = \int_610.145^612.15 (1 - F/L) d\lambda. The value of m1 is -0.133 nm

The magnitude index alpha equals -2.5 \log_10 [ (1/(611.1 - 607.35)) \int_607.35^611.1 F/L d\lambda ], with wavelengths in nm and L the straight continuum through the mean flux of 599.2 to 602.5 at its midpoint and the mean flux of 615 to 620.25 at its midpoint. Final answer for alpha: -0.054 mag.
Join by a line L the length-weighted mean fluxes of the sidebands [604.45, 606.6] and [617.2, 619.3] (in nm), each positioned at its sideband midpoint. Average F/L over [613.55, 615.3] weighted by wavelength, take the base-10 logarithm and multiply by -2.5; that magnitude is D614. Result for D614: 0.01 mag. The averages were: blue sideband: 90.3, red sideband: 83.7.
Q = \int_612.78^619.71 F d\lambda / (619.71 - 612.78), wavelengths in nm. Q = 82.4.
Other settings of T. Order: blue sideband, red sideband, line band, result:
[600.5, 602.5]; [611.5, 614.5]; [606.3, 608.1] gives -0.06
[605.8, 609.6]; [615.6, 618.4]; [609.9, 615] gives -0.18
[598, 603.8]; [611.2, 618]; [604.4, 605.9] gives -0.13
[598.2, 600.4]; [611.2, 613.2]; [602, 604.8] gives -0.08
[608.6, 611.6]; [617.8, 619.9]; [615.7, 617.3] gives 0.17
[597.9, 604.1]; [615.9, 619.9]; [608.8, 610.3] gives -0.07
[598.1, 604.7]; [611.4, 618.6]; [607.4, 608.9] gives -0.05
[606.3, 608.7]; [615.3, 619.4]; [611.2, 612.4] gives -0.04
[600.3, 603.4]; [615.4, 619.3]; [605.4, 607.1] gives -0.11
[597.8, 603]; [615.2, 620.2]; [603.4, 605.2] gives -0.15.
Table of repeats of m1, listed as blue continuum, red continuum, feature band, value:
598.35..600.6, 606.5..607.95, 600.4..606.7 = -0.06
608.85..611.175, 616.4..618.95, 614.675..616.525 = 0.06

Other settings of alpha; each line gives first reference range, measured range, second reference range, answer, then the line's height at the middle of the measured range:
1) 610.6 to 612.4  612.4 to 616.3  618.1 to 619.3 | 0.05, 86.9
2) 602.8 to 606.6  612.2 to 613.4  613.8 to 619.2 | -0.01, 84.1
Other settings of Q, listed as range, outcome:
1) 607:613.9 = 86.8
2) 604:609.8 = 88.7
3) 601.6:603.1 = 84.8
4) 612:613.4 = 85.1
